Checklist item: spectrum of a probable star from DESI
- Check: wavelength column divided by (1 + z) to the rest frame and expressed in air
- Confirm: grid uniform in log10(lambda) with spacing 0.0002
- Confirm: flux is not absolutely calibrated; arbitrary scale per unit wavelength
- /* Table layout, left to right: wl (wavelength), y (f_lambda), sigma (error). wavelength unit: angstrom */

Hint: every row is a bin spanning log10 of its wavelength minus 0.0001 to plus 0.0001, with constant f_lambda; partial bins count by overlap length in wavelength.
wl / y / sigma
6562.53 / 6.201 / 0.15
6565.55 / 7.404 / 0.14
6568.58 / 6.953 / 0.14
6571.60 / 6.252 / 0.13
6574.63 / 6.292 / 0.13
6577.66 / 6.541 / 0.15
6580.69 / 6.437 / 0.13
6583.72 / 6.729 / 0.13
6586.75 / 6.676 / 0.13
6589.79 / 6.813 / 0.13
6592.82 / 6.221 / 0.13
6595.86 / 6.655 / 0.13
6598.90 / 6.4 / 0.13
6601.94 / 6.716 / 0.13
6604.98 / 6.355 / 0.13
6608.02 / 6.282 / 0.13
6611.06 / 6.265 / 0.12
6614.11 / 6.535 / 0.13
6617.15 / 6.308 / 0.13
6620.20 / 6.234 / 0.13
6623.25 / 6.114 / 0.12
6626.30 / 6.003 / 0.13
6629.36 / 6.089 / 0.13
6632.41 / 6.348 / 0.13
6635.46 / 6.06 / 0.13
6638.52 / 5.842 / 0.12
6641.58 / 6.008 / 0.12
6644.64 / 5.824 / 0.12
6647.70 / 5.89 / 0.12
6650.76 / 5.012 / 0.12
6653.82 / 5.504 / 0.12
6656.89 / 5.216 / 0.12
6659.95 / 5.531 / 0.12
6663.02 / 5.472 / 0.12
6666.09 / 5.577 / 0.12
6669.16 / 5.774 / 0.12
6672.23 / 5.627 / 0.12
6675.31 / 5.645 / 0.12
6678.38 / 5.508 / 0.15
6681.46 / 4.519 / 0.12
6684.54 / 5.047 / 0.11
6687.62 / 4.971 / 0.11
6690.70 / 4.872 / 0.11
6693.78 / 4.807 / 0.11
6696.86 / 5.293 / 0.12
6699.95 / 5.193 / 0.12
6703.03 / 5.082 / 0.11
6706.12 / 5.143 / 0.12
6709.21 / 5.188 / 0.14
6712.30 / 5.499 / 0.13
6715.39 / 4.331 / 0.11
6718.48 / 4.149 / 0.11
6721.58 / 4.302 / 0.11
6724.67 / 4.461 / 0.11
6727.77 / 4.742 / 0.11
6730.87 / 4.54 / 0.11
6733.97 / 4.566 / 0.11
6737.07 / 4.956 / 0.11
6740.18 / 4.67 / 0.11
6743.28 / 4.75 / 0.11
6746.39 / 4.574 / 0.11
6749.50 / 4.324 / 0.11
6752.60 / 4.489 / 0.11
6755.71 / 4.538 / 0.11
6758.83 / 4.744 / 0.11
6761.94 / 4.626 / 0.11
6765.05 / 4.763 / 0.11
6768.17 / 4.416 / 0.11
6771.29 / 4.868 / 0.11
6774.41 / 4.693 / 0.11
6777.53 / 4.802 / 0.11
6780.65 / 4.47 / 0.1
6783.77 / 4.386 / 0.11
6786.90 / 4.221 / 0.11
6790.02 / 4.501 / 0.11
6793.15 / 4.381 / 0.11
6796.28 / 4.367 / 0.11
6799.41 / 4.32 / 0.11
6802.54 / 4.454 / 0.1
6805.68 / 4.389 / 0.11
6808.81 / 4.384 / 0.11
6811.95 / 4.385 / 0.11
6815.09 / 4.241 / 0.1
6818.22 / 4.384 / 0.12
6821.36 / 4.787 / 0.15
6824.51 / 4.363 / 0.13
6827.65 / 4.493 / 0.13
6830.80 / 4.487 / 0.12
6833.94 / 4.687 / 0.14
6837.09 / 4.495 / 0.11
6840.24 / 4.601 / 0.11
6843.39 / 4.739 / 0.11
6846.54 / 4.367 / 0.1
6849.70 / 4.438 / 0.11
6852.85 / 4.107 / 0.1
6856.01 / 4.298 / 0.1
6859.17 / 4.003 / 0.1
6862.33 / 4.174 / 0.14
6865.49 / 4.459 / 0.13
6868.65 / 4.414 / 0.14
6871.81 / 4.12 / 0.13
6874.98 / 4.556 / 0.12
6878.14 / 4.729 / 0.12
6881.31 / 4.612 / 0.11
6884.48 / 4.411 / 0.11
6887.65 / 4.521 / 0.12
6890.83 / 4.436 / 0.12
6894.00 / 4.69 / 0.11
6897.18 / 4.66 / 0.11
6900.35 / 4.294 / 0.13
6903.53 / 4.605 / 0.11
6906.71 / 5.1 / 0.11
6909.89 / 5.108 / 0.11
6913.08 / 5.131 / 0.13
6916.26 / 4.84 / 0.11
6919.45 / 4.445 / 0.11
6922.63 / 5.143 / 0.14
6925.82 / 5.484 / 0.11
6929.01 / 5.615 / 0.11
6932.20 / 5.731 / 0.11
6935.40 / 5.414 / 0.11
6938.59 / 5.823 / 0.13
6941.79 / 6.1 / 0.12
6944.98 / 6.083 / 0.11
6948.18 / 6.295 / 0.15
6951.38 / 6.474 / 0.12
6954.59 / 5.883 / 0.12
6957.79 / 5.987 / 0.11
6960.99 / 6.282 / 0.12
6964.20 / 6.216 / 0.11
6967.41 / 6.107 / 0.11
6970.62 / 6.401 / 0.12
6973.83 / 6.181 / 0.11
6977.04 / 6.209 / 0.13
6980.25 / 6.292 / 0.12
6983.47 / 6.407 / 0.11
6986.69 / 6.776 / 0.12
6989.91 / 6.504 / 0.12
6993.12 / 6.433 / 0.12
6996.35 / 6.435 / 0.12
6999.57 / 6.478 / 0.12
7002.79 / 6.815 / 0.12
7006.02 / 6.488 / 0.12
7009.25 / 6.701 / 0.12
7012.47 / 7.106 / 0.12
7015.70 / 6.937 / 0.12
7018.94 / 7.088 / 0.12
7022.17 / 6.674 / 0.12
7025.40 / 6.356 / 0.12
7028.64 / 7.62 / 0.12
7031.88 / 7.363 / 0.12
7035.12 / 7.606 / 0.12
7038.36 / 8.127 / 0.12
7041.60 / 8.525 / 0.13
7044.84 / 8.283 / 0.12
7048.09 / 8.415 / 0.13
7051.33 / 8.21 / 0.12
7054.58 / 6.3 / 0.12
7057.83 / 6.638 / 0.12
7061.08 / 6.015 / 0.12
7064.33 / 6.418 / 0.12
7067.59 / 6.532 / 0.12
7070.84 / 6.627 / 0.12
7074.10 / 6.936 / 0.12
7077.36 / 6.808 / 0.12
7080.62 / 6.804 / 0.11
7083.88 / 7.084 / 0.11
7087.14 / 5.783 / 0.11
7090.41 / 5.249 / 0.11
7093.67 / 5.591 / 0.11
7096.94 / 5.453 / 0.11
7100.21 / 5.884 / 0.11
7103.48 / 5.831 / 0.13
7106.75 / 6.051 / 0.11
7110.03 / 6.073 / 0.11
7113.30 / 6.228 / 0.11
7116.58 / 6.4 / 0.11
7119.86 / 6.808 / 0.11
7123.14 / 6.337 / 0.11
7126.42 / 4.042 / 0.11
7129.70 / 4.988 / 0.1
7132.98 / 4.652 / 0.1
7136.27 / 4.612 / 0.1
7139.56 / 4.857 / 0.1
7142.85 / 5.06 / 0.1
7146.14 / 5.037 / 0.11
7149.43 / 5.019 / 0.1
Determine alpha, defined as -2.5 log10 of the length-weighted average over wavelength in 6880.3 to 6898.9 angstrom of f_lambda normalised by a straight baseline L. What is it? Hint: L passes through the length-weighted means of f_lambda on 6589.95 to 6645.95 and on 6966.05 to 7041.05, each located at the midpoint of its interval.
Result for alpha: 0.41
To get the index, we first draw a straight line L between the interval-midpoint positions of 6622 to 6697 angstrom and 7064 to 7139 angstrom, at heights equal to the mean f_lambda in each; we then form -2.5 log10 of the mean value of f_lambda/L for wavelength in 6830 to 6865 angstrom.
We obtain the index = 0.283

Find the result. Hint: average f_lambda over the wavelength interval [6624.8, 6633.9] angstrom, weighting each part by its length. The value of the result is 6.14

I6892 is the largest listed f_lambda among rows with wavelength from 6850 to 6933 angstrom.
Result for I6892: 5.731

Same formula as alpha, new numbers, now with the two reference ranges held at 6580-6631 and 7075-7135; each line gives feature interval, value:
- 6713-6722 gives 0.39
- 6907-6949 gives 0.12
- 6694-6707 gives 0.22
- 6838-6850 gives 0.33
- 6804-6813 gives 0.38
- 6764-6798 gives 0.35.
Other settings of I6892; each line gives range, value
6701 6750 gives 5.499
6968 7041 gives 8.127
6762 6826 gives 4.868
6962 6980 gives 6.401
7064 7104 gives 7.084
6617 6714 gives 6.348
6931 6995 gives 6.776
